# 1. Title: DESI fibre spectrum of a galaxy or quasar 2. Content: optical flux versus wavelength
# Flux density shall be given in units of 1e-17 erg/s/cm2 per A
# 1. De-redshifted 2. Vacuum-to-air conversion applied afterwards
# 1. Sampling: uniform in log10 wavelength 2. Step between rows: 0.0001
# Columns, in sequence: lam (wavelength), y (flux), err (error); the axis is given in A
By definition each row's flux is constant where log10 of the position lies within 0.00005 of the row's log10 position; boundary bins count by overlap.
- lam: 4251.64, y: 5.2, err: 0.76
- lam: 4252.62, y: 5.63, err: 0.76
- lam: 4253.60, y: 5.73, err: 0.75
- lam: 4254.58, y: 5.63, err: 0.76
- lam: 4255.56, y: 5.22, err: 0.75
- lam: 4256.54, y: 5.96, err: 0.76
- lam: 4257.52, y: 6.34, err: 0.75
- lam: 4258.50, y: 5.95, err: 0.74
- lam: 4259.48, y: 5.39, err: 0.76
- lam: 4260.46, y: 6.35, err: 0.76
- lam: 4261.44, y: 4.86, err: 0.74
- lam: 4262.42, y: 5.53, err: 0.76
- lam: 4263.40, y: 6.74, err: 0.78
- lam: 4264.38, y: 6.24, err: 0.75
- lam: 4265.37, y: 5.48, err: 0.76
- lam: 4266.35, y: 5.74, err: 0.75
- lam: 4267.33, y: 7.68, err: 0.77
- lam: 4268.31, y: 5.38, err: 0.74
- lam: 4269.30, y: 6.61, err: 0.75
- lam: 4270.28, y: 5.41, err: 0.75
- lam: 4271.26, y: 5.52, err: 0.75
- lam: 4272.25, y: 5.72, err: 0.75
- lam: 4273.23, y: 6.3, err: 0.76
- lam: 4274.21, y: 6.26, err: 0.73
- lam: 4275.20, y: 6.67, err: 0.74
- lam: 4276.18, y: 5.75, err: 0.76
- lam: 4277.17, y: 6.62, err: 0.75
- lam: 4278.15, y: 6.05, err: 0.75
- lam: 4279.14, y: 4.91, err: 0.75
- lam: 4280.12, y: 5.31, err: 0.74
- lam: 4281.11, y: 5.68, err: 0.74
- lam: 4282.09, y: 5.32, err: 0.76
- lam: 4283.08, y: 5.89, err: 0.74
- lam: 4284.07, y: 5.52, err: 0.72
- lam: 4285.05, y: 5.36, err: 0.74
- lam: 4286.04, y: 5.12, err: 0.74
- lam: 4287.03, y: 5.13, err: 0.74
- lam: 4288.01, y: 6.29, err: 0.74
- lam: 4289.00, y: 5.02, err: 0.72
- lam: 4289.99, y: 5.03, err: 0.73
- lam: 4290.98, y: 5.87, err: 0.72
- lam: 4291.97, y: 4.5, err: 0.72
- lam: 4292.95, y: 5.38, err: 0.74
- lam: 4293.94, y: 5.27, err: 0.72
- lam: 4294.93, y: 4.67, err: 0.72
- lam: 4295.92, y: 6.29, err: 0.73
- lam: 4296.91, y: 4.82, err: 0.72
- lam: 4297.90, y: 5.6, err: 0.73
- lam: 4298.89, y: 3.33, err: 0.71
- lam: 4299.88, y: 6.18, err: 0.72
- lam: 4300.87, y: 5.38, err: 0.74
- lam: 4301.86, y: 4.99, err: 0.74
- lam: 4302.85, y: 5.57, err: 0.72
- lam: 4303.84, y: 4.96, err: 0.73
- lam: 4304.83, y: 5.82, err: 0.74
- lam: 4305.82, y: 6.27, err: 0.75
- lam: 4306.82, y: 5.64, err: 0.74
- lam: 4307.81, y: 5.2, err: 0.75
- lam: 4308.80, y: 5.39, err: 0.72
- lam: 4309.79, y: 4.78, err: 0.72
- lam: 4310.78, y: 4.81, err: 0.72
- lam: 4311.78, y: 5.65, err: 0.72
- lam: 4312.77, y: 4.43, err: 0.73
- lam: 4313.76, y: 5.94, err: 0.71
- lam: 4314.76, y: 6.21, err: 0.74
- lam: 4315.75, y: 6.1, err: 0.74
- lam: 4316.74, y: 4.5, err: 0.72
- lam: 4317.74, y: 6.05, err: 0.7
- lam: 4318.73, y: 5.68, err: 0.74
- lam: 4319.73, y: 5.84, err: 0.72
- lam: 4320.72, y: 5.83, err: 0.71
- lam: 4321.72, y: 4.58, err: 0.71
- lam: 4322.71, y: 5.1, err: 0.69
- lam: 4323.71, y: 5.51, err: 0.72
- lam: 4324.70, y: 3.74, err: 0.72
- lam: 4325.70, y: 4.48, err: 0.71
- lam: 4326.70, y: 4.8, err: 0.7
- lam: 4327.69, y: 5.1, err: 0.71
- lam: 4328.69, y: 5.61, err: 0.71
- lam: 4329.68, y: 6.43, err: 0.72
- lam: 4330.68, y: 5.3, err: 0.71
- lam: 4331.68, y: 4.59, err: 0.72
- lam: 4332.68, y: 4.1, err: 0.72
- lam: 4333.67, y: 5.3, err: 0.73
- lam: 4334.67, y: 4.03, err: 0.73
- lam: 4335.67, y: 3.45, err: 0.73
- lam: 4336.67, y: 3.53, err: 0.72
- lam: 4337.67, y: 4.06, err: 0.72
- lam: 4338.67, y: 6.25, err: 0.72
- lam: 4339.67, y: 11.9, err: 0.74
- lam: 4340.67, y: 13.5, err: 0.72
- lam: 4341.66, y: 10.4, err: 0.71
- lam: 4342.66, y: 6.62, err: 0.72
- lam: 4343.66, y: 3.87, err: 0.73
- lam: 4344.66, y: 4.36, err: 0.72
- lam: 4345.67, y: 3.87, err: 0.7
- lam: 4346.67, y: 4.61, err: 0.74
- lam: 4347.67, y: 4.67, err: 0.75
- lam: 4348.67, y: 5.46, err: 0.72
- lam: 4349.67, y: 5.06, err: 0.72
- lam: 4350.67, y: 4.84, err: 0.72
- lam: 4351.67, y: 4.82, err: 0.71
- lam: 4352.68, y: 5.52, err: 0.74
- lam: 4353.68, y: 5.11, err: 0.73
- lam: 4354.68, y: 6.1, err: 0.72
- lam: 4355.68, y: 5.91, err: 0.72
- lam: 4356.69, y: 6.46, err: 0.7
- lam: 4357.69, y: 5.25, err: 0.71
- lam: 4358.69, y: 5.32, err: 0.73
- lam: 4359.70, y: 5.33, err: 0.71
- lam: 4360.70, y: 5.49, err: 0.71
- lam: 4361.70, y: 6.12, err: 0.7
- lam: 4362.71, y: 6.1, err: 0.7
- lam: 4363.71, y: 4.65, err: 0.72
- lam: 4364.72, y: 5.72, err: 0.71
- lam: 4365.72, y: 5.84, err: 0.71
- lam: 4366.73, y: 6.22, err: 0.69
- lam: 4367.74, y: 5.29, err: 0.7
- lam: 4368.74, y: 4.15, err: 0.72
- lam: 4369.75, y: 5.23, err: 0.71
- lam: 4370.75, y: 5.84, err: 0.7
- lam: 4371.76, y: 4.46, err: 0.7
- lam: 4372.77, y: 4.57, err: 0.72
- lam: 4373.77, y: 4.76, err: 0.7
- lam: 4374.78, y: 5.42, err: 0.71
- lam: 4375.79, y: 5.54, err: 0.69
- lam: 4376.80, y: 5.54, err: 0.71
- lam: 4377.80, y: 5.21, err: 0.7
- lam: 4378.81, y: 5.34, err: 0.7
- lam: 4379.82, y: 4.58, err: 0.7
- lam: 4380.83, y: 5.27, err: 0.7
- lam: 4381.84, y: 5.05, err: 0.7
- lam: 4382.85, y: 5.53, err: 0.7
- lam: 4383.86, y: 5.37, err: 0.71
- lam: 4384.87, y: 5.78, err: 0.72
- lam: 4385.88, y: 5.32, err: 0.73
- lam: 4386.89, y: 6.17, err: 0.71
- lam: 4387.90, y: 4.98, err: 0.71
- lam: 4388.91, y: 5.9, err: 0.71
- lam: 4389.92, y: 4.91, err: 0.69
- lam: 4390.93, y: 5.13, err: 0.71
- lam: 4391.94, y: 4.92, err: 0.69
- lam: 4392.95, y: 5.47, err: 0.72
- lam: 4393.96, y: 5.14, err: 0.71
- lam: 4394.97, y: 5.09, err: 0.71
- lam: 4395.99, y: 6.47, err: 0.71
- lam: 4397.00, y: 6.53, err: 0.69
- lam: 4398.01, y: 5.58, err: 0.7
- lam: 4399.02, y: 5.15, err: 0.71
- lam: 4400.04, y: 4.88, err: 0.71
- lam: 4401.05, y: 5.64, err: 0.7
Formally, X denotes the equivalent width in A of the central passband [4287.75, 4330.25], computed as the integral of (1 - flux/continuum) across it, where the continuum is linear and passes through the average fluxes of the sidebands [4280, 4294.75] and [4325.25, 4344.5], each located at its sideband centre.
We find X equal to 2.4 A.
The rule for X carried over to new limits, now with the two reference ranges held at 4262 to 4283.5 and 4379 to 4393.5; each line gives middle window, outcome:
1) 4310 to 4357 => 0.7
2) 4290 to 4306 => 1.5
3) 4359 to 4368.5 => -0.3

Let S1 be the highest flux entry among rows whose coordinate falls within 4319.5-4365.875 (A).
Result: 13.5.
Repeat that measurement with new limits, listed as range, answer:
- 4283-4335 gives 6.43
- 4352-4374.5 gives 6.46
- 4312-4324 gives 6.21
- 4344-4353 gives 5.52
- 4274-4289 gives 6.67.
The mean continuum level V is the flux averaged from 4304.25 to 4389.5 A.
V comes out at 5.46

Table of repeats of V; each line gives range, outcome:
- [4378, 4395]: 5.3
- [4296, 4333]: 5.27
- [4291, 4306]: 5.27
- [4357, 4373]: 5.38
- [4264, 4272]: 5.99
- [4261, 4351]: 5.55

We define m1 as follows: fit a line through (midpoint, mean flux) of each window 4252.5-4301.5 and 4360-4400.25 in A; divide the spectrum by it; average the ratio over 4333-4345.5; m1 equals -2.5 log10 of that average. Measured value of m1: -0.16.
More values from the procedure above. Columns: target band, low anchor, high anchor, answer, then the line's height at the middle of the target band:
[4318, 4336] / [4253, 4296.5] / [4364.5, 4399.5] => 0.11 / 5.54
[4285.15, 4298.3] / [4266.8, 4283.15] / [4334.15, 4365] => 0.12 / 5.9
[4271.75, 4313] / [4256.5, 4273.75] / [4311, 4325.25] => 0.04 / 5.65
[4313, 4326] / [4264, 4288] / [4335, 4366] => 0.09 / 5.81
